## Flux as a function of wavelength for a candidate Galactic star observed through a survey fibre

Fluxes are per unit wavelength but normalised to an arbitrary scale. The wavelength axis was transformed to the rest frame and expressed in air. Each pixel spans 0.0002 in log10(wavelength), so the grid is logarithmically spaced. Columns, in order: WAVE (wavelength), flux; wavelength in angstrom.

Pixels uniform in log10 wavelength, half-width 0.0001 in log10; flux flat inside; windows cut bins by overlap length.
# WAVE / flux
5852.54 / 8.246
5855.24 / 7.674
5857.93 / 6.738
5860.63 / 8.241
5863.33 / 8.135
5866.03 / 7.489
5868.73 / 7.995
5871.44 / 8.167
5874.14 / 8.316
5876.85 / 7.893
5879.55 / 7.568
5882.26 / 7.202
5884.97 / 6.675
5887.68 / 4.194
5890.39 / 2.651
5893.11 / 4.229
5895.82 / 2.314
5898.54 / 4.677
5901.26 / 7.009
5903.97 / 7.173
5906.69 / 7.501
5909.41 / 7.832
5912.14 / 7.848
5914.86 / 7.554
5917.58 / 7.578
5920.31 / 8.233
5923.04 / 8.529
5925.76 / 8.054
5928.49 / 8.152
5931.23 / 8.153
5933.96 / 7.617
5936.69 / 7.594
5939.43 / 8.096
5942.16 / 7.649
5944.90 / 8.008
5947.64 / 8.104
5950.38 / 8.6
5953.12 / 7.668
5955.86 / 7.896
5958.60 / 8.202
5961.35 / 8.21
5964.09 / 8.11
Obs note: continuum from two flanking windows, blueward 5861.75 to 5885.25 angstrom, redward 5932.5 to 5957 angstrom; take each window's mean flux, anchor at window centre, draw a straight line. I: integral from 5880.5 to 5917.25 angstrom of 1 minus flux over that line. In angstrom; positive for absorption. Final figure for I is 8.7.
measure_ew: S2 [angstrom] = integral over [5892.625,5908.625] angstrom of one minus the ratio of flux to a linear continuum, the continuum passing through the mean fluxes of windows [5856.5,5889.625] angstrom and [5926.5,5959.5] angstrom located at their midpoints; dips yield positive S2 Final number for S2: 4.1 angstrom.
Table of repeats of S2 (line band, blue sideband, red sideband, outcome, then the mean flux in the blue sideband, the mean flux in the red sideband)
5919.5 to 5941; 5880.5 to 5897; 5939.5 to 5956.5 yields -3.3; 4.64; 8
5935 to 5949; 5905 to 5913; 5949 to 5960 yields 0.2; 7.69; 8.09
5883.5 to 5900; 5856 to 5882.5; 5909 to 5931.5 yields 7.8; 7.8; 7.99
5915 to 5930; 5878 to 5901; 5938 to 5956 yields -2.9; 5.06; 8.01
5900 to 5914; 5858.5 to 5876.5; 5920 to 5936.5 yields 1.0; 7.99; 8.08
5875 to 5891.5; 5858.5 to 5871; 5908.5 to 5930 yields 3.7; 7.9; 7.97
